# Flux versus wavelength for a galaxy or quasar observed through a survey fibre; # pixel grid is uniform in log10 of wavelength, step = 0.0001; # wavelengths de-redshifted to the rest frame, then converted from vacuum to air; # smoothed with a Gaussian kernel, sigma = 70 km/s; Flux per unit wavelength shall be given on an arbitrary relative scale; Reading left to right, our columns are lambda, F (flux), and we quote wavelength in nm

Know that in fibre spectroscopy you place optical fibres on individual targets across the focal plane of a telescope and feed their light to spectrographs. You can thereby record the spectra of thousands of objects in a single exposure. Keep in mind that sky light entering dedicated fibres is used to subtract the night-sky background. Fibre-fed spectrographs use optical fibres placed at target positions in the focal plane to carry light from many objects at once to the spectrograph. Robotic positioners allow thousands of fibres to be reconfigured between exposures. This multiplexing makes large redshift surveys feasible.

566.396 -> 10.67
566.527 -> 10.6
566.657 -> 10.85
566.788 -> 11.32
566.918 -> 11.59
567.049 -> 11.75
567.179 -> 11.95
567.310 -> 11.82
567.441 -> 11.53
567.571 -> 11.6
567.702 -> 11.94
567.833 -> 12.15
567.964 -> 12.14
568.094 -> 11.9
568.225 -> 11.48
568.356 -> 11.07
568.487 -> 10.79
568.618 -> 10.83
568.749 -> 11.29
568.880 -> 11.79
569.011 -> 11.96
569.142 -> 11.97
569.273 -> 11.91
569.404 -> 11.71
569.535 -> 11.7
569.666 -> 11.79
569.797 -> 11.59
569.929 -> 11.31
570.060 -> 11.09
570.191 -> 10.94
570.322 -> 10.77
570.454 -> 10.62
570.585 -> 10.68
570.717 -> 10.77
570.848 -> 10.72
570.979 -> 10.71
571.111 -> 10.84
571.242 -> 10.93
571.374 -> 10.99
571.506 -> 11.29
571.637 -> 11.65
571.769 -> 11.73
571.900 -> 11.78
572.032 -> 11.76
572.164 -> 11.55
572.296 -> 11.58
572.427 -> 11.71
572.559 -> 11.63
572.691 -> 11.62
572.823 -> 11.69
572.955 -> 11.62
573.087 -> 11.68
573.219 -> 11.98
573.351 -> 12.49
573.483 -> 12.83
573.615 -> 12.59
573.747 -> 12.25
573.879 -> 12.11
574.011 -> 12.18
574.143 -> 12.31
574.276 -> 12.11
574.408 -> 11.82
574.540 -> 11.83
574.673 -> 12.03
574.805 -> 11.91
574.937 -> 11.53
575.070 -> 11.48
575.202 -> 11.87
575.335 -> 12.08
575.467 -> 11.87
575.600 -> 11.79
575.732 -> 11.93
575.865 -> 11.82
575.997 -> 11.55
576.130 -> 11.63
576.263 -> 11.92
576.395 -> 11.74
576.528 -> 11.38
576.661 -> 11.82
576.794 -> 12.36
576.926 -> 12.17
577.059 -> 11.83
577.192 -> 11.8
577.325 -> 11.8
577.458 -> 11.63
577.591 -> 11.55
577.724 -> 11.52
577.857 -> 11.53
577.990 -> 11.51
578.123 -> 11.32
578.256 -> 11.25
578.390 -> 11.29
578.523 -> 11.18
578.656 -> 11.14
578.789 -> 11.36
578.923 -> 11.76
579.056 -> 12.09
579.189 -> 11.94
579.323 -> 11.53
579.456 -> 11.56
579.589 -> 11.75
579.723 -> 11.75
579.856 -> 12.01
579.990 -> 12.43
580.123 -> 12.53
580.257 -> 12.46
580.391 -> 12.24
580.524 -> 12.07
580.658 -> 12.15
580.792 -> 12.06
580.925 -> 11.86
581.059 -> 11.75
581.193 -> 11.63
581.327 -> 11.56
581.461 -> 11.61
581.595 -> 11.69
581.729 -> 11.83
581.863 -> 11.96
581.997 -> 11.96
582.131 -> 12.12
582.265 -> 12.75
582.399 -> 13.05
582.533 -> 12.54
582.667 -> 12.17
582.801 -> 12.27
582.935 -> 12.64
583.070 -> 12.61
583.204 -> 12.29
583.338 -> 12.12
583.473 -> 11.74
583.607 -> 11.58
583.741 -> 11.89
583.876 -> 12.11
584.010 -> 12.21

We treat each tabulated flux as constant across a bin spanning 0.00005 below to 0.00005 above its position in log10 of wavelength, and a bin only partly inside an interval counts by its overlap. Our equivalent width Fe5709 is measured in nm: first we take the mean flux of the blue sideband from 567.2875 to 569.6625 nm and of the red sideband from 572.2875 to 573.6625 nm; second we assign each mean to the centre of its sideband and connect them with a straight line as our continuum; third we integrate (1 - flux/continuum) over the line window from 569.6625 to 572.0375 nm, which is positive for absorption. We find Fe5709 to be 0.14 nm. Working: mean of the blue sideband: 11.6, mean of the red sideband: 12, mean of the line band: 11.1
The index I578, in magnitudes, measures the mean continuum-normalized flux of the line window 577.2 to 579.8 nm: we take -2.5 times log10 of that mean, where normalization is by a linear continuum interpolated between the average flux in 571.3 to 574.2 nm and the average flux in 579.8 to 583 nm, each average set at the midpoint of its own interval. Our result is 0.04 mag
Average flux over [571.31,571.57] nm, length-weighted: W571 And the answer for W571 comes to 11.1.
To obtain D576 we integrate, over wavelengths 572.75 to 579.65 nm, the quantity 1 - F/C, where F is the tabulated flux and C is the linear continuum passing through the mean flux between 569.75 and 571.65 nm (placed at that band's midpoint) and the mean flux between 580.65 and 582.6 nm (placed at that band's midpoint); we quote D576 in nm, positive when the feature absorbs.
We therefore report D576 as -0.18 nm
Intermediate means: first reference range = 11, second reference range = 12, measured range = 11.8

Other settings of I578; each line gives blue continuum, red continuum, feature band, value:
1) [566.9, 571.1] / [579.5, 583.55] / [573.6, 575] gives -0.03 mag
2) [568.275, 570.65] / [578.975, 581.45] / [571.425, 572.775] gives -0.01 mag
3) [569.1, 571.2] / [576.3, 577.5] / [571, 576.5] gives -0.02 mag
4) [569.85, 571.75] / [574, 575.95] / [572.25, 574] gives -0.05 mag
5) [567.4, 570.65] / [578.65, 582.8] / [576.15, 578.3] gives 0.01 mag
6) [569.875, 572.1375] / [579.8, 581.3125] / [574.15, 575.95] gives -0.03 mag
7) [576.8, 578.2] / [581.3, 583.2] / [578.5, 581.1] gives 0.00 mag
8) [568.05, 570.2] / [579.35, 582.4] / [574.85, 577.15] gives 0.00 mag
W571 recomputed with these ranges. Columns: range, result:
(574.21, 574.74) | 12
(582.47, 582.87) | 12.3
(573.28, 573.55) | 12.7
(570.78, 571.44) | 10.8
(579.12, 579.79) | 11.7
